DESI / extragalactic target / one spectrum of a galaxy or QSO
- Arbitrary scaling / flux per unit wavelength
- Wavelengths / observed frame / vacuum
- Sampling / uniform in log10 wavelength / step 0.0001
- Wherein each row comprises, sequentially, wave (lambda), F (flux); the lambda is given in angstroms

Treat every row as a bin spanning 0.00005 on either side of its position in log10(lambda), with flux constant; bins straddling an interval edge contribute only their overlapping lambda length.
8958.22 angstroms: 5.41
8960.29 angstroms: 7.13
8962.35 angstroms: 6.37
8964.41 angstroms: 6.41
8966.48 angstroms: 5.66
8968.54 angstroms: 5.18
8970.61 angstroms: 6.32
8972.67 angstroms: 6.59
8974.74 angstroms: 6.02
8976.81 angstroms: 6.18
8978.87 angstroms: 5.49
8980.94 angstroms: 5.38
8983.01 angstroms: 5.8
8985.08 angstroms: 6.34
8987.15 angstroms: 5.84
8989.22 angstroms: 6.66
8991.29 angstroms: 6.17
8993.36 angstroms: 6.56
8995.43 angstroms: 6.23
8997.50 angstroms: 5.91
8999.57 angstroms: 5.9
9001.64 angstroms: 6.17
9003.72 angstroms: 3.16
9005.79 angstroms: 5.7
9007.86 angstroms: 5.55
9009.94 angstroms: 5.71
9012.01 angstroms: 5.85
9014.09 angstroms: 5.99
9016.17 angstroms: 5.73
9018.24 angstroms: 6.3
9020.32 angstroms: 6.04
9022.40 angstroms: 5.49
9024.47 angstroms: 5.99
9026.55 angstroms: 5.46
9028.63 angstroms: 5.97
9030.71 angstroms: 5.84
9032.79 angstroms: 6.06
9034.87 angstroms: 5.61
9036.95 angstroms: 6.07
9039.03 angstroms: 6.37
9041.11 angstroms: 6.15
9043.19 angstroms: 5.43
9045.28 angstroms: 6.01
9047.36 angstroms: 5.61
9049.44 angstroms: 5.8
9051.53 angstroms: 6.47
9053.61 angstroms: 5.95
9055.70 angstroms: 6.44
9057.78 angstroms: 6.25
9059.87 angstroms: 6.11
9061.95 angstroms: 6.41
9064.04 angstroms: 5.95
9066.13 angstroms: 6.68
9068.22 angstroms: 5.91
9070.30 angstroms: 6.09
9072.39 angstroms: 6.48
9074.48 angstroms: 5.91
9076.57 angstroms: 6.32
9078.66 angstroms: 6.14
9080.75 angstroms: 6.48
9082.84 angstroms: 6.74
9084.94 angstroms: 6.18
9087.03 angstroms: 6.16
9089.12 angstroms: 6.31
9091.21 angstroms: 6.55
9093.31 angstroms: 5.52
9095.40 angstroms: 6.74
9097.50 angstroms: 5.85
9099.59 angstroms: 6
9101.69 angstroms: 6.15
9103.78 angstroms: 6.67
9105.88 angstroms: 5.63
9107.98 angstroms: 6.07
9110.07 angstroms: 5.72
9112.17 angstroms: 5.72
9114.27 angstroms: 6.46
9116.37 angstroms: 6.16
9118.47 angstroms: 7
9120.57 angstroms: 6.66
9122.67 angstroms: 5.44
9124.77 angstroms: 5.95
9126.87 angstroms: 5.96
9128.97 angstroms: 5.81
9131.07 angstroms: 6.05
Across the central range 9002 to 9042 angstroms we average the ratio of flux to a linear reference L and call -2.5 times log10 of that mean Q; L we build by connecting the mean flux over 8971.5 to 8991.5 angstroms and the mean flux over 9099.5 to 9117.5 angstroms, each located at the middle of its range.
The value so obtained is 0.06 mag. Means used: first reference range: 6.04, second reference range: 6.07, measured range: 5.74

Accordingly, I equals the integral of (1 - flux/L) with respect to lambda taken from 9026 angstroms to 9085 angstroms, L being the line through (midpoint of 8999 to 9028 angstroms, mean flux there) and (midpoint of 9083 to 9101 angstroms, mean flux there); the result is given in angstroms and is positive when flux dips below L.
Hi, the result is -1.7 angstroms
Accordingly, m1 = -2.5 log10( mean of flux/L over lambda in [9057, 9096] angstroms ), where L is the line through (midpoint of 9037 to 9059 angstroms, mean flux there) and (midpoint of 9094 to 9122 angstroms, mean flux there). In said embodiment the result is -0.02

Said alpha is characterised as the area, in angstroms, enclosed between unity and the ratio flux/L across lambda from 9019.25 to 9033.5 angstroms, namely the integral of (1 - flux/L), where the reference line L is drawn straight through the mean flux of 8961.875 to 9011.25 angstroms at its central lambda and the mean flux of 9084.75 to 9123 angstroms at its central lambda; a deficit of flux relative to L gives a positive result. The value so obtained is 0.4 angstroms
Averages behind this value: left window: 5.88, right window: 6.17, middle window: 5.83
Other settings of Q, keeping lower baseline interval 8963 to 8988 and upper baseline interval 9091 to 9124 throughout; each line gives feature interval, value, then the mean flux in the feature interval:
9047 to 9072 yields -0.02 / 6.16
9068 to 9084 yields -0.03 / 6.28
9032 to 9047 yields 0.02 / 5.94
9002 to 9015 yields 0.12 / 5.36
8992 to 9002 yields -0.03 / 6.16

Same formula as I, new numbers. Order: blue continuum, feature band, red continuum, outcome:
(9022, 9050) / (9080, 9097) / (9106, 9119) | -0.8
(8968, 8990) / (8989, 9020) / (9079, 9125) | 1.1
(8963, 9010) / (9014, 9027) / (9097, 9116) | 0.1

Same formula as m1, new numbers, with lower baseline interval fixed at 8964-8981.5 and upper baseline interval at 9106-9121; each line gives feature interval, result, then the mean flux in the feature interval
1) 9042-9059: 0.013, 6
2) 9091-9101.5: 0.012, 6.1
